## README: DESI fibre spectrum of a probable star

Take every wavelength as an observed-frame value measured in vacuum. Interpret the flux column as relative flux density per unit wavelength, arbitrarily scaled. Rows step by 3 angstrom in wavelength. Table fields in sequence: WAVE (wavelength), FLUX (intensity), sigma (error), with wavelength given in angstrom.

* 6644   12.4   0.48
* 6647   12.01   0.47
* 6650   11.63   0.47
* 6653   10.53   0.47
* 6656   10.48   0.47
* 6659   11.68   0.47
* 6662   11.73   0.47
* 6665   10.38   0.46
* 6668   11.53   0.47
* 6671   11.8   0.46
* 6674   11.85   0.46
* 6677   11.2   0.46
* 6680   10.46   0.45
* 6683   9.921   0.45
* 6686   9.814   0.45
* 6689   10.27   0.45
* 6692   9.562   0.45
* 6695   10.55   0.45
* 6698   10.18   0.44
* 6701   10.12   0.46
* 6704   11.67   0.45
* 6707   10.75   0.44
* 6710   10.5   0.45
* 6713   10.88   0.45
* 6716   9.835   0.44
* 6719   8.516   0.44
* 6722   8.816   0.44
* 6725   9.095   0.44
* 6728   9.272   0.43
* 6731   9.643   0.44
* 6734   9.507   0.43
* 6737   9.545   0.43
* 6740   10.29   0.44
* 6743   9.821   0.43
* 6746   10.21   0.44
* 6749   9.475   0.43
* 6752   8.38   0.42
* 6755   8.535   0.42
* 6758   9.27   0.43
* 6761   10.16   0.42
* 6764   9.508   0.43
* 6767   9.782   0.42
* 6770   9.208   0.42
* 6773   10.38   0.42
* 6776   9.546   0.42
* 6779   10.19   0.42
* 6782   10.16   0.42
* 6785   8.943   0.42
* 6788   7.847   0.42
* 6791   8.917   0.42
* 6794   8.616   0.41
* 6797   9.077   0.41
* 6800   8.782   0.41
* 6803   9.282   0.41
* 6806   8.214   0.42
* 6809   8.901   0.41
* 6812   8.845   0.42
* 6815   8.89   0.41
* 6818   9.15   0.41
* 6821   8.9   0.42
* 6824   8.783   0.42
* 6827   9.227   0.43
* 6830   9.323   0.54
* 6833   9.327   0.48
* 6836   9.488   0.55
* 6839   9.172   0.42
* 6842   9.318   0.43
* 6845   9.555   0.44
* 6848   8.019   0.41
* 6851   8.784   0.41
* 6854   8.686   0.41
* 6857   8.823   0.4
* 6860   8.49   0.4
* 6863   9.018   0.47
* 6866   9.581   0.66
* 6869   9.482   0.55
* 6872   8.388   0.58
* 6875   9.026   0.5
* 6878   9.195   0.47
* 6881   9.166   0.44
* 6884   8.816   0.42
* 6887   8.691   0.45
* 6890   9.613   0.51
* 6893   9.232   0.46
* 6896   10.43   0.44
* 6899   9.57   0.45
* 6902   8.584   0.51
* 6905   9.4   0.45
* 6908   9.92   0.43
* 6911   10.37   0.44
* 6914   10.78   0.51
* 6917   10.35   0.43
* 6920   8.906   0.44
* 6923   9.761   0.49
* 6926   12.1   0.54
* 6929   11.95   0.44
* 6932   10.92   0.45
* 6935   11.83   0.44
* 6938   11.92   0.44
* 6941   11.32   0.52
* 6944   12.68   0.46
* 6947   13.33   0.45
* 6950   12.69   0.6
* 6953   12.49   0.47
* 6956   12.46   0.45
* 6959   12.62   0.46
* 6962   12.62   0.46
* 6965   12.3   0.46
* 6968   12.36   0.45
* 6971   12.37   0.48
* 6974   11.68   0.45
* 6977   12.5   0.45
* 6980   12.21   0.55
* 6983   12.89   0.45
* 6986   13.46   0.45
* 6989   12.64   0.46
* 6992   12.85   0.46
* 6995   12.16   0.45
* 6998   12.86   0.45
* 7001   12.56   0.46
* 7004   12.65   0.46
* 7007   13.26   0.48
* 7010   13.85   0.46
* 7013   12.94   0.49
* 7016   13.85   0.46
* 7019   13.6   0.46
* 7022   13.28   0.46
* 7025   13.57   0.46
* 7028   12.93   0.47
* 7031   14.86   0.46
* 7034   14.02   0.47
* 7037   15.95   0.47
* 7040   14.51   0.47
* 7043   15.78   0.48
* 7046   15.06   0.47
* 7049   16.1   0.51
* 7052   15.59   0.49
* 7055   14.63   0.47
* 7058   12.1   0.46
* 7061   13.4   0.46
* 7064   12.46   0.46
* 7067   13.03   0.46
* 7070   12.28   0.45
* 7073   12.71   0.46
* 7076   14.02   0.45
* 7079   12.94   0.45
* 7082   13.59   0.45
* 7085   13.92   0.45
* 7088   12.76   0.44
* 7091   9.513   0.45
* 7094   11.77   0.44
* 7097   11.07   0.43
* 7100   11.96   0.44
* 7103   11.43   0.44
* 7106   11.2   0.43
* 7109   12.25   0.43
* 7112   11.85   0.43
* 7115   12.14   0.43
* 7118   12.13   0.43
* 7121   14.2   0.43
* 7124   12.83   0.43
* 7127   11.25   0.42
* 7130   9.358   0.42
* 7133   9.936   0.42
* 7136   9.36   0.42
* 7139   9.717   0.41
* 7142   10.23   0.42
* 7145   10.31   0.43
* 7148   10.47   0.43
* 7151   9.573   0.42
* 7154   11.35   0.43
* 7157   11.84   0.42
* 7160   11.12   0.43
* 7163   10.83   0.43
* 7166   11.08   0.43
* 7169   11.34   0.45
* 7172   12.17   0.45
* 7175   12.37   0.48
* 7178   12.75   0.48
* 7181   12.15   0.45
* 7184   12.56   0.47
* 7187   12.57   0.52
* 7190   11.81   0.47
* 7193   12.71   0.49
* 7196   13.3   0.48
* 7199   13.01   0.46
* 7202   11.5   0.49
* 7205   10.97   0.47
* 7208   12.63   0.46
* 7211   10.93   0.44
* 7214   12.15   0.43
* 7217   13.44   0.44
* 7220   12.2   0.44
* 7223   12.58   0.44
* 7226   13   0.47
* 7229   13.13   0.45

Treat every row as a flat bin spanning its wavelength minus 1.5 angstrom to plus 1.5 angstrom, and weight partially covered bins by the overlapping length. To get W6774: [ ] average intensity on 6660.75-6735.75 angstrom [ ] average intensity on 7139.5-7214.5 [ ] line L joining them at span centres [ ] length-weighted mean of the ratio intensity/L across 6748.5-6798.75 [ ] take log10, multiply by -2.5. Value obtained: 0.13 mag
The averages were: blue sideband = 10.3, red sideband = 11.6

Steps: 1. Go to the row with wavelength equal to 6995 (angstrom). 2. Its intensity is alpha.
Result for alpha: 12.16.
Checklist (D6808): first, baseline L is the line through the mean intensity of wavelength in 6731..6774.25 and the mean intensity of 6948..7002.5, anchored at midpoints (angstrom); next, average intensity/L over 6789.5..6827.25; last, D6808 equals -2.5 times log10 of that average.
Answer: 0.16 mag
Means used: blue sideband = 9.57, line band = 8.88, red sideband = 12.5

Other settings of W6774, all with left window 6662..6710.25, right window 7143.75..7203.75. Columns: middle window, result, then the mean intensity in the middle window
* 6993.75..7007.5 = -0.12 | 12.7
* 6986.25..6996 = -0.12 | 12.7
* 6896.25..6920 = 0.14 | 9.82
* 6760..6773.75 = 0.12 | 9.76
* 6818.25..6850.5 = 0.21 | 9.1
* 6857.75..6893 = 0.22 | 9.05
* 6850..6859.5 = 0.26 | 8.73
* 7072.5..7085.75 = -0.17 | 13.5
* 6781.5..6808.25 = 0.23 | 8.82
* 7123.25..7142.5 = 0.13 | 10.3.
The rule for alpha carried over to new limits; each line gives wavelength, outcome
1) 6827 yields 9.227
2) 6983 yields 12.89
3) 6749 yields 9.475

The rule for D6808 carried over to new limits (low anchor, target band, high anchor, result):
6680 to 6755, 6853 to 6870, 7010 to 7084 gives 0.28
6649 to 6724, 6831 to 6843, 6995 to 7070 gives 0.27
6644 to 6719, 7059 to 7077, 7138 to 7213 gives -0.14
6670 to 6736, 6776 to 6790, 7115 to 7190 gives 0.12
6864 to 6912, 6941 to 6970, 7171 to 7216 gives -0.25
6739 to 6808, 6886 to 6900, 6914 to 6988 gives 0.17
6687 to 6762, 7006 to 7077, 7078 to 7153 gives -0.24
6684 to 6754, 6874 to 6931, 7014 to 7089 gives 0.23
